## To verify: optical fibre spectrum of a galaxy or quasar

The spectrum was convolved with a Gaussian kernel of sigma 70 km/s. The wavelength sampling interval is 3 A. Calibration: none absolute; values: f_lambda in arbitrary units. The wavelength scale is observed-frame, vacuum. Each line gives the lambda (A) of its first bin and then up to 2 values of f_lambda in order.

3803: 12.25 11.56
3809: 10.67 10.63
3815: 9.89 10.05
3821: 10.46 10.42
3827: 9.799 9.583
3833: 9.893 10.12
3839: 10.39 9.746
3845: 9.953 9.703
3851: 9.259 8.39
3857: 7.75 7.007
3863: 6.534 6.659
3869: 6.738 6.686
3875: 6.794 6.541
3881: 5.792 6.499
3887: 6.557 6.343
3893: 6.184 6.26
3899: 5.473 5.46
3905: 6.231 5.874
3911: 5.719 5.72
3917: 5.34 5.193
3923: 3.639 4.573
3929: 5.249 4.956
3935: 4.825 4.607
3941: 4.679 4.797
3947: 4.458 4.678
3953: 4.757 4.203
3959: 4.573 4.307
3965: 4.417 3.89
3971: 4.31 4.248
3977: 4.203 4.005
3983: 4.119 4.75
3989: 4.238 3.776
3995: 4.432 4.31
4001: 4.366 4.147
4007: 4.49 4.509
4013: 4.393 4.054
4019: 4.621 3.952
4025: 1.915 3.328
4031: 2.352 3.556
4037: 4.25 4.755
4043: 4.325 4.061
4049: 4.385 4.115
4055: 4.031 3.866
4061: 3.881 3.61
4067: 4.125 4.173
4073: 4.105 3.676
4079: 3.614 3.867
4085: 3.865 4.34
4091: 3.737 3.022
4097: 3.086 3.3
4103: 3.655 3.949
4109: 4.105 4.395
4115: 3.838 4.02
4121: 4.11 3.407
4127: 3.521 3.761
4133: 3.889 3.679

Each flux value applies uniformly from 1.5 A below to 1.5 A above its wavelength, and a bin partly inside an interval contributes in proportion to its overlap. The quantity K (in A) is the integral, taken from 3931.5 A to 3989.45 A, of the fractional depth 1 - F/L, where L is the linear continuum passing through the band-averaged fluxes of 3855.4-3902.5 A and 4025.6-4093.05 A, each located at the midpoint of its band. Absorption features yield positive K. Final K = 9.4 A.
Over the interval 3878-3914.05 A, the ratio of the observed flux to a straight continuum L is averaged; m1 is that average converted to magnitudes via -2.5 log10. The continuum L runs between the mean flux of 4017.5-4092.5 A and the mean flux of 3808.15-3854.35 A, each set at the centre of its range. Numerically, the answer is 0.33 mag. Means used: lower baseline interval 9.96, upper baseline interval 3.86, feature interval 6.04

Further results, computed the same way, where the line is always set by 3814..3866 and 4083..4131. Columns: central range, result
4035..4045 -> 0.17 mag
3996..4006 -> 0.35 mag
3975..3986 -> 0.45 mag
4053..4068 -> 0.21 mag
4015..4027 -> 0.47 mag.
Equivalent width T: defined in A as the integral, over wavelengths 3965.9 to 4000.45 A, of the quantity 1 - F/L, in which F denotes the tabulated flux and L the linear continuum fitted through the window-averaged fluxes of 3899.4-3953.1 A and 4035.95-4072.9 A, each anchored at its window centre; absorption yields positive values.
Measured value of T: 3.2 A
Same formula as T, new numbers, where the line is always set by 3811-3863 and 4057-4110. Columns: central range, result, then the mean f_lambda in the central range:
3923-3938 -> 5.3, 4.75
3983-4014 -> 7.6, 4.33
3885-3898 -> 3.0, 6.31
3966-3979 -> 4.5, 4.17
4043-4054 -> 0.9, 4.2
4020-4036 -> 6.2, 3.11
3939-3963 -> 8.0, 4.56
